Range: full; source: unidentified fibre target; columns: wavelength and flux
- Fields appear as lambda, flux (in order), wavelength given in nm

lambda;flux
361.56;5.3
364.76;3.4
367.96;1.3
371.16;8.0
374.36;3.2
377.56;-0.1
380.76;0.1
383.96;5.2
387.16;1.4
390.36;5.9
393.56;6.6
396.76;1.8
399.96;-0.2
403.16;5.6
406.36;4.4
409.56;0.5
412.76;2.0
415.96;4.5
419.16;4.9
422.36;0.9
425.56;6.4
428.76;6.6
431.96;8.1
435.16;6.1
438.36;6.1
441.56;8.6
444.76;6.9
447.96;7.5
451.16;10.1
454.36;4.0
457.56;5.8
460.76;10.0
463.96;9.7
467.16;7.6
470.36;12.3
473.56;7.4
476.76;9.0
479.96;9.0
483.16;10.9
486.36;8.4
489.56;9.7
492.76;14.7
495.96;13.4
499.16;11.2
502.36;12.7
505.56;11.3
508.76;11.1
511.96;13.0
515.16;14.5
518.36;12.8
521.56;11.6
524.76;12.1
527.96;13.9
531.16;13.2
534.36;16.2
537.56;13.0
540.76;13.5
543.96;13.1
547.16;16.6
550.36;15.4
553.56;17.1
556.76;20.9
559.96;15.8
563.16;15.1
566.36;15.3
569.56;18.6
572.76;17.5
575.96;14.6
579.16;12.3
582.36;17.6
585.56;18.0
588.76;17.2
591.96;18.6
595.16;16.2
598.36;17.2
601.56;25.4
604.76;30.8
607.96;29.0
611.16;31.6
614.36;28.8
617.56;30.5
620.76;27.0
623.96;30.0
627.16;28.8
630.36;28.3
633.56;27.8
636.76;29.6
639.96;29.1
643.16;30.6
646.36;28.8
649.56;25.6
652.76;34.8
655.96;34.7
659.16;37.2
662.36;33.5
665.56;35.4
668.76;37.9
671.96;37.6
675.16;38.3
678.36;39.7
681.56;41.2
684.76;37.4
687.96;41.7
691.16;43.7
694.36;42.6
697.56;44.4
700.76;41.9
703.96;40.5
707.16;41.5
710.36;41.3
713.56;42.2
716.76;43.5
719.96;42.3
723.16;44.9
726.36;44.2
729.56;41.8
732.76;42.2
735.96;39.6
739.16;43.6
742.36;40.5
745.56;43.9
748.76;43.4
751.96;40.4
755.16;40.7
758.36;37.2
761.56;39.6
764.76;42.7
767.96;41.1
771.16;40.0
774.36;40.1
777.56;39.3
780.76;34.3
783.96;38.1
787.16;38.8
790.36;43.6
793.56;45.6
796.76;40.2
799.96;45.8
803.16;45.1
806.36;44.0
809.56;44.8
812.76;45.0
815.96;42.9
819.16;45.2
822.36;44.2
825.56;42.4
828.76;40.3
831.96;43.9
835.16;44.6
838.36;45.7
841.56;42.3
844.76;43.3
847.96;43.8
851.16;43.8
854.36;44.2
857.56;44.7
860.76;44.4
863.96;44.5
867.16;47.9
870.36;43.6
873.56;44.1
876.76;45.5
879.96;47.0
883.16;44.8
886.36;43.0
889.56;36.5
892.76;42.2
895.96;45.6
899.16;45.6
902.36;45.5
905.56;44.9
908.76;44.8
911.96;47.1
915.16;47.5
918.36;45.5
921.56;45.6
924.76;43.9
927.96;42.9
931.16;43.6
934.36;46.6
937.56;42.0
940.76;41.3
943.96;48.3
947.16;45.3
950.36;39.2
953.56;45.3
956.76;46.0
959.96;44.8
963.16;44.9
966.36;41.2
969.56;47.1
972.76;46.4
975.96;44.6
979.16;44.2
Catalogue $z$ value 0.510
